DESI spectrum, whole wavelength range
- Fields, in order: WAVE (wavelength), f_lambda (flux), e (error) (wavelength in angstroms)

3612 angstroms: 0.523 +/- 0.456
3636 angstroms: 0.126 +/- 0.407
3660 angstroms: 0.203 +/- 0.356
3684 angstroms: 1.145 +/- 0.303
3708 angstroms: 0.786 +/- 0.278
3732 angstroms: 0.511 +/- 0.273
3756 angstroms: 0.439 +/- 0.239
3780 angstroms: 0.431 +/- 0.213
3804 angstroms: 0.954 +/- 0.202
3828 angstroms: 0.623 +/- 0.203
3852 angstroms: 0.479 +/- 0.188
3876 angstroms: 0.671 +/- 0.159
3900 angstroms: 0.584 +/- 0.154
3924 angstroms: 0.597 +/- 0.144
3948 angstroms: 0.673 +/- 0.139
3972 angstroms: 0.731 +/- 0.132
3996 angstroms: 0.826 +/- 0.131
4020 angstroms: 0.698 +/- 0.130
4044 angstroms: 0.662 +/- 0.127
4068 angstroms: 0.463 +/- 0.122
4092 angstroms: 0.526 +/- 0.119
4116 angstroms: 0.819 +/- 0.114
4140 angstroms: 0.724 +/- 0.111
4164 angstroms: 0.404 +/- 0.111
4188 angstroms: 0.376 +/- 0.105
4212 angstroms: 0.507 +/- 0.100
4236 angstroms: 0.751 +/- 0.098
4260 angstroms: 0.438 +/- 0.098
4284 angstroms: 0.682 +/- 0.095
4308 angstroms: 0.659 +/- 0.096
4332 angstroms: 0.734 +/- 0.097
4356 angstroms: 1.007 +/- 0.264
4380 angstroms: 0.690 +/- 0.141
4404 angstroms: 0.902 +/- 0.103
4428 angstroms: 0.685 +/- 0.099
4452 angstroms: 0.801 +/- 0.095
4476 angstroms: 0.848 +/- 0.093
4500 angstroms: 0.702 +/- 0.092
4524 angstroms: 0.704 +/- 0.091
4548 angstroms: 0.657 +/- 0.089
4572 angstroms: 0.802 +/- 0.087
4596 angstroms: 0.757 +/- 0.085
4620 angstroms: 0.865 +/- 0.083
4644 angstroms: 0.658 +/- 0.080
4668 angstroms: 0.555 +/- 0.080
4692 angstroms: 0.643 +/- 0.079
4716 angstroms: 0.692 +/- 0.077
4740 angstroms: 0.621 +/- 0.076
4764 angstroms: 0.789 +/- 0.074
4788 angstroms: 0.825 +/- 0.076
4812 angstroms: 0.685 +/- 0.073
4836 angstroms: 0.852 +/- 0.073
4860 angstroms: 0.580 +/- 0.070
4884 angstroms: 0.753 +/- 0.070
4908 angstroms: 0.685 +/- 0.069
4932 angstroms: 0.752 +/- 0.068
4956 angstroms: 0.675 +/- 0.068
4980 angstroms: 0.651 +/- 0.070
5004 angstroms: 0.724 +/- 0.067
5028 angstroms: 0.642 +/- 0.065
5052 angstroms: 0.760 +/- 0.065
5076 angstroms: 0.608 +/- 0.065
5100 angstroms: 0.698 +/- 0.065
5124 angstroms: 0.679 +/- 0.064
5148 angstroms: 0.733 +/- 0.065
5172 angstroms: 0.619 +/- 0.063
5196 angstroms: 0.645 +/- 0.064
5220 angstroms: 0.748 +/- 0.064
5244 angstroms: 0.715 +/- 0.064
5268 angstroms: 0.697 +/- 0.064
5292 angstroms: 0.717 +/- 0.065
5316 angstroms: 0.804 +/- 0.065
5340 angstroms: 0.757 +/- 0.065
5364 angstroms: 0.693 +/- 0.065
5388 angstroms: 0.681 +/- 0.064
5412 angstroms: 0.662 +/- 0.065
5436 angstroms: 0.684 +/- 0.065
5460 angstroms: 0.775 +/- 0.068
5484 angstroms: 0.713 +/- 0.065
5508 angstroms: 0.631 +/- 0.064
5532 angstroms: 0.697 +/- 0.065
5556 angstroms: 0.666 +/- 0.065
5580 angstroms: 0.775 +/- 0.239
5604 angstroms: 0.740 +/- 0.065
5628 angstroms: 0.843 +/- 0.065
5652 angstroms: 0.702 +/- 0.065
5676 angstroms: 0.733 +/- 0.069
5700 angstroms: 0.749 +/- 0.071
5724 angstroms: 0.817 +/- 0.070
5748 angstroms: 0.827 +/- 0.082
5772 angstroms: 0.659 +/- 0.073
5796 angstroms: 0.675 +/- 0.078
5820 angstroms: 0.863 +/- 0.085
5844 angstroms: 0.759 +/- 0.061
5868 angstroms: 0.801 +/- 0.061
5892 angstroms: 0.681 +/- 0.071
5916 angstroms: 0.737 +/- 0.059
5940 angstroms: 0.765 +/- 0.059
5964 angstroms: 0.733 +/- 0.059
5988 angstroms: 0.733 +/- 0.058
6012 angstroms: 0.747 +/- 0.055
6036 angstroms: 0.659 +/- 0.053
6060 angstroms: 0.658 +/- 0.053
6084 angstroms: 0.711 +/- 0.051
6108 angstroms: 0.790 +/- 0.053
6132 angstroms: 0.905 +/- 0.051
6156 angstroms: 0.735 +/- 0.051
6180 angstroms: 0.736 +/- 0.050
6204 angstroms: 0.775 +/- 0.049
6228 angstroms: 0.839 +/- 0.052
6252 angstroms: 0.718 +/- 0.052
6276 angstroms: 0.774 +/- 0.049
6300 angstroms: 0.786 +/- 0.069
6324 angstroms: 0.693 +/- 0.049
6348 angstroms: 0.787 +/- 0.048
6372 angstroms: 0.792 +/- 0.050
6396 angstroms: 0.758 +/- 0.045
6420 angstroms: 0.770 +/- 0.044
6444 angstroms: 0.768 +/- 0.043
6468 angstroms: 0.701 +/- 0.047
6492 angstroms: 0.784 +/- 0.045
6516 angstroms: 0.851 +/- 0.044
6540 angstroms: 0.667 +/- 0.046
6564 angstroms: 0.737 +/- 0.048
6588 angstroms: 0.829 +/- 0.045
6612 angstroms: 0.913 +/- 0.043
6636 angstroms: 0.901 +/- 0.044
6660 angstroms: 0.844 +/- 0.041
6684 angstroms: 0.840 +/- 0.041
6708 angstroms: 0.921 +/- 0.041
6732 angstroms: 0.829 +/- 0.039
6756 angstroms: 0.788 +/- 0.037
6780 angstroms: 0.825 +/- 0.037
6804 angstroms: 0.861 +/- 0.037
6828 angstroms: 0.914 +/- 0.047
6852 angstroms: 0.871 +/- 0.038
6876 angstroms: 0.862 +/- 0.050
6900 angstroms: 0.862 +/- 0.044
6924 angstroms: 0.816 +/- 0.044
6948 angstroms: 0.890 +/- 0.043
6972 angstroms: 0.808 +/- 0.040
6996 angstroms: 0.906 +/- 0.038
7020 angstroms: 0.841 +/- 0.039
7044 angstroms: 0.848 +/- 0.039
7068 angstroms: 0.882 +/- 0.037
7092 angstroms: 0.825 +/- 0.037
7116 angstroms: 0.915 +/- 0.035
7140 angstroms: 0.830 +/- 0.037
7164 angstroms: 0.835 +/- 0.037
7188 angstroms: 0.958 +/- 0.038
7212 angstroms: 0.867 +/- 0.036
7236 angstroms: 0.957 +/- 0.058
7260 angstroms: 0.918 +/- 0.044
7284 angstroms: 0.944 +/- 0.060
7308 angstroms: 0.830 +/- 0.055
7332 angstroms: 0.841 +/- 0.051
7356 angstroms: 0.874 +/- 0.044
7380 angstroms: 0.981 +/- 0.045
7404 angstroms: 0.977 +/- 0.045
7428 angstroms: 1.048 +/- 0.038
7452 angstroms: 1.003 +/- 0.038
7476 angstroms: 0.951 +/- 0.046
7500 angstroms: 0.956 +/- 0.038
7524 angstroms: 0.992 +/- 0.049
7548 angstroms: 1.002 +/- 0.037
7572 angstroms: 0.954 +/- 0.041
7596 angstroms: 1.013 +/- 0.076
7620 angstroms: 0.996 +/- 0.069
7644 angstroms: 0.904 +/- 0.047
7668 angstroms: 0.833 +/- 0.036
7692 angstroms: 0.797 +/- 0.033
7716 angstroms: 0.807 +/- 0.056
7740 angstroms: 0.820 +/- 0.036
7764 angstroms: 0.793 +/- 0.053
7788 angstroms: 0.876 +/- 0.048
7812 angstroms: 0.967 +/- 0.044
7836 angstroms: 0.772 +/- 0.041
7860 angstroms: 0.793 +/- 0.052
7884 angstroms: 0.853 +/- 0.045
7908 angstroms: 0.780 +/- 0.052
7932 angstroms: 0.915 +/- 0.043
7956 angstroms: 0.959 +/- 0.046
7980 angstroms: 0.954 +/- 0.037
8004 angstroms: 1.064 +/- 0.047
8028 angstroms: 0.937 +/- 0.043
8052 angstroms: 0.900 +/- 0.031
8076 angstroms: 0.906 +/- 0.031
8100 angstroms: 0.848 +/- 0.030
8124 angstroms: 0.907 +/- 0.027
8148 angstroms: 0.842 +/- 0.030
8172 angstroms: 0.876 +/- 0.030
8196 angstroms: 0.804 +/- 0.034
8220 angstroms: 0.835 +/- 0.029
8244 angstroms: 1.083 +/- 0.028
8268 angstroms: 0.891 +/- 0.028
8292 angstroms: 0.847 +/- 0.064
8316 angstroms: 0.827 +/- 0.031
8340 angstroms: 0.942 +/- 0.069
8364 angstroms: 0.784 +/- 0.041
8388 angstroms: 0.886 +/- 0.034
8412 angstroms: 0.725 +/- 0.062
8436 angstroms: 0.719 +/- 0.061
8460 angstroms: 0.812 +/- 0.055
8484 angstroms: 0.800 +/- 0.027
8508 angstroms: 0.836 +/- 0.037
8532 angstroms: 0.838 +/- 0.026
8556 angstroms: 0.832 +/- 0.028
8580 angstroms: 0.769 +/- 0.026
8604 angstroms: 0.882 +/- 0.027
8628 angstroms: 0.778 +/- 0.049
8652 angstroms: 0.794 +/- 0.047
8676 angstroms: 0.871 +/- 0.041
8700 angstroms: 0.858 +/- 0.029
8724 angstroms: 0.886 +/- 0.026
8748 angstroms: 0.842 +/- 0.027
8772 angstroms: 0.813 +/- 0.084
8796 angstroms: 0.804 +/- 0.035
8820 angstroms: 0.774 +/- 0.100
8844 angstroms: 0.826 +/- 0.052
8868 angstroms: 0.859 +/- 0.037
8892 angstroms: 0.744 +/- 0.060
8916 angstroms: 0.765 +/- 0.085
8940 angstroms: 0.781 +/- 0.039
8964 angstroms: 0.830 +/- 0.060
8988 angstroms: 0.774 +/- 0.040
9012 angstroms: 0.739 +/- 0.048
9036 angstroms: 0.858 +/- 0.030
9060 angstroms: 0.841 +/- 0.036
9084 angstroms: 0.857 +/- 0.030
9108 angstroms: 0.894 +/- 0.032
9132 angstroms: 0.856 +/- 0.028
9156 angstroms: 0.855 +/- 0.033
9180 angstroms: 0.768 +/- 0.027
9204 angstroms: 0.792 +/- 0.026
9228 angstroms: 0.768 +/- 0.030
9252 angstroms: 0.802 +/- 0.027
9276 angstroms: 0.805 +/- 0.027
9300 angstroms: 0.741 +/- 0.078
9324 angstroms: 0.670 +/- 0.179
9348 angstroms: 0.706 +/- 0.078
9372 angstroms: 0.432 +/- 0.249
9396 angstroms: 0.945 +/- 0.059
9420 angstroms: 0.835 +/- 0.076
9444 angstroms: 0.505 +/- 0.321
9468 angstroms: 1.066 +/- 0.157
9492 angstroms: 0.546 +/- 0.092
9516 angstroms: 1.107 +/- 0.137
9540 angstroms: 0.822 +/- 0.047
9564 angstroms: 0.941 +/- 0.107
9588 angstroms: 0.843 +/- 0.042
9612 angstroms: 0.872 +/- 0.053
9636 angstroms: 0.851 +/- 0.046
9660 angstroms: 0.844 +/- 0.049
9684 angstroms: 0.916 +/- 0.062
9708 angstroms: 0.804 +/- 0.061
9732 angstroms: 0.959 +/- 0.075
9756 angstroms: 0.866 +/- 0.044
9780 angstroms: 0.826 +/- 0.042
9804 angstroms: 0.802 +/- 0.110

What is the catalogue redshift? 0.65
